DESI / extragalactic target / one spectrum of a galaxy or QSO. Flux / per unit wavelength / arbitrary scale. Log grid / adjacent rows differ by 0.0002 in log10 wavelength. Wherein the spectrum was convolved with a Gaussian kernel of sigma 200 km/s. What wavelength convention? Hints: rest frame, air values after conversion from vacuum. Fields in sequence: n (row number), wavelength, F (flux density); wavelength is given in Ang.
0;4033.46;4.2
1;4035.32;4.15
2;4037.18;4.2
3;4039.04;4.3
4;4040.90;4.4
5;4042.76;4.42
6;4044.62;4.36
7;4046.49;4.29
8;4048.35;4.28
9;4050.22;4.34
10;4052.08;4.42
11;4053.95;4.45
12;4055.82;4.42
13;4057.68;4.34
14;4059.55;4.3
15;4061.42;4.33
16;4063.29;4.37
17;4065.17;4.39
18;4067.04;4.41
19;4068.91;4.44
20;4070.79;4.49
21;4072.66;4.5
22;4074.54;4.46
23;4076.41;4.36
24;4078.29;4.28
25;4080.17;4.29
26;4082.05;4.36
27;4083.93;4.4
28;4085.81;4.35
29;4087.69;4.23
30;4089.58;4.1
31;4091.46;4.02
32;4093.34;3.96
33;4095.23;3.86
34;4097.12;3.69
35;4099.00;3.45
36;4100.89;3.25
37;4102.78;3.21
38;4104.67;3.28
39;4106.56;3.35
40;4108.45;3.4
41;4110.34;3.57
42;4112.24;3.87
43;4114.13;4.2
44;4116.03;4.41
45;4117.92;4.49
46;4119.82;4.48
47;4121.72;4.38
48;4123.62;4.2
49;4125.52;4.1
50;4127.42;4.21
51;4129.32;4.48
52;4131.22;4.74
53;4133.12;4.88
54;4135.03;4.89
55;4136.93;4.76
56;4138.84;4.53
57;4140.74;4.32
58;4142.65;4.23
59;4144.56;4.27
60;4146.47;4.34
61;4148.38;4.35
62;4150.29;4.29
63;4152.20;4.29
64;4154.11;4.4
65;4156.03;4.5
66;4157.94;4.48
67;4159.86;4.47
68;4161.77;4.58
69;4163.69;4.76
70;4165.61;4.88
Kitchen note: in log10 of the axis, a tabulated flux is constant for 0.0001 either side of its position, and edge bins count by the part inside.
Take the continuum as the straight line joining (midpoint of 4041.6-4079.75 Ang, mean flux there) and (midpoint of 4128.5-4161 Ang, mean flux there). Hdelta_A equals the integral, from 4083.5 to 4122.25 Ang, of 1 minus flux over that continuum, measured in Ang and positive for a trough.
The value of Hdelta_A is 4.7 Ang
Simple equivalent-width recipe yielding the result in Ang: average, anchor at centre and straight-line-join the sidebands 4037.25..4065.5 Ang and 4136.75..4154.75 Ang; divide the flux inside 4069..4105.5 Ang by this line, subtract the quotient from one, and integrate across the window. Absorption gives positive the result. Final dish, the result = 2.7 Ang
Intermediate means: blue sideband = 4.35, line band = 4.04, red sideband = 4.36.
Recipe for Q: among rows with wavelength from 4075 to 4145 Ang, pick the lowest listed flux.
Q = 3.21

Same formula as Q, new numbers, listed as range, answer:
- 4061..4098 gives 3.69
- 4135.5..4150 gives 4.23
